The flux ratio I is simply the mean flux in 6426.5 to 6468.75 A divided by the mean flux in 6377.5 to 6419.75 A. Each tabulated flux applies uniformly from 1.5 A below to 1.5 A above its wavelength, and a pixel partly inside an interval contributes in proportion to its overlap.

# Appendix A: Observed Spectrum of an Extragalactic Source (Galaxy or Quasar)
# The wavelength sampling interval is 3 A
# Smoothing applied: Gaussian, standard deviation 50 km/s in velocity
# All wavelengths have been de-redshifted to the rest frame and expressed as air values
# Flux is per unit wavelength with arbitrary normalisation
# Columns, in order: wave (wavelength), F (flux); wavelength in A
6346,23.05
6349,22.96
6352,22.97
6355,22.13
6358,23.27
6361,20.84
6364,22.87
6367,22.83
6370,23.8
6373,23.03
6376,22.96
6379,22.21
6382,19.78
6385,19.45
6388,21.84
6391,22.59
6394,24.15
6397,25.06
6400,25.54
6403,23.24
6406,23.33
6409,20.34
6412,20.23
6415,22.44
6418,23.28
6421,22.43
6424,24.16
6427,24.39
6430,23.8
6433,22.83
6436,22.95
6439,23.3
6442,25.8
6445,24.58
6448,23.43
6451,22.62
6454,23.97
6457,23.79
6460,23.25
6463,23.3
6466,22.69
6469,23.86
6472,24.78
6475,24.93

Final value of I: 1.05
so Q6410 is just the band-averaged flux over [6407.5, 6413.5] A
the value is 20.3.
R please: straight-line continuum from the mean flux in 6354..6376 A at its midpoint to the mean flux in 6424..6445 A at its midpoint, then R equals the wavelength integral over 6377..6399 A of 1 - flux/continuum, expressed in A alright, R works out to 0.8 A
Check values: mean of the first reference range 22.7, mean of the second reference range 23.9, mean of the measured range 22.2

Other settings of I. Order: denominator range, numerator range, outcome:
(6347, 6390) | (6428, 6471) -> 1.06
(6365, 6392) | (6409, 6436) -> 1.03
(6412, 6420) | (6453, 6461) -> 1.06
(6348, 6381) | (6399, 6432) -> 1.01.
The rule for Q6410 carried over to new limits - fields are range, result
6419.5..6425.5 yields 23.3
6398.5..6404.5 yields 24.4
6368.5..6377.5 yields 23.3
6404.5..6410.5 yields 21.8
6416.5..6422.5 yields 22.9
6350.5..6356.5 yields 22.6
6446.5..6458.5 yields 23.5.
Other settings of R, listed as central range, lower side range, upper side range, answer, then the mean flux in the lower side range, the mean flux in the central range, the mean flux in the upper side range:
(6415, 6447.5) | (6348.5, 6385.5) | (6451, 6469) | -0.9 A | 22.3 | 23.7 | 23.4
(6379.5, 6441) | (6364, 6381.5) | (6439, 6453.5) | 1.7 A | 22.8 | 22.8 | 24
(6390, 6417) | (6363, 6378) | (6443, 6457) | 0.4 A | 23.1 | 23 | 23.7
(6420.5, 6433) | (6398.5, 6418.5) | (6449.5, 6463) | -0.4 A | 22.6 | 23.7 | 23.4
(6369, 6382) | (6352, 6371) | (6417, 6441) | 0.1 A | 22.6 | 22.6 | 23.4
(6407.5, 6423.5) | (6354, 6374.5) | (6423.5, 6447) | 1.2 A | 22.7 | 21.9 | 24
